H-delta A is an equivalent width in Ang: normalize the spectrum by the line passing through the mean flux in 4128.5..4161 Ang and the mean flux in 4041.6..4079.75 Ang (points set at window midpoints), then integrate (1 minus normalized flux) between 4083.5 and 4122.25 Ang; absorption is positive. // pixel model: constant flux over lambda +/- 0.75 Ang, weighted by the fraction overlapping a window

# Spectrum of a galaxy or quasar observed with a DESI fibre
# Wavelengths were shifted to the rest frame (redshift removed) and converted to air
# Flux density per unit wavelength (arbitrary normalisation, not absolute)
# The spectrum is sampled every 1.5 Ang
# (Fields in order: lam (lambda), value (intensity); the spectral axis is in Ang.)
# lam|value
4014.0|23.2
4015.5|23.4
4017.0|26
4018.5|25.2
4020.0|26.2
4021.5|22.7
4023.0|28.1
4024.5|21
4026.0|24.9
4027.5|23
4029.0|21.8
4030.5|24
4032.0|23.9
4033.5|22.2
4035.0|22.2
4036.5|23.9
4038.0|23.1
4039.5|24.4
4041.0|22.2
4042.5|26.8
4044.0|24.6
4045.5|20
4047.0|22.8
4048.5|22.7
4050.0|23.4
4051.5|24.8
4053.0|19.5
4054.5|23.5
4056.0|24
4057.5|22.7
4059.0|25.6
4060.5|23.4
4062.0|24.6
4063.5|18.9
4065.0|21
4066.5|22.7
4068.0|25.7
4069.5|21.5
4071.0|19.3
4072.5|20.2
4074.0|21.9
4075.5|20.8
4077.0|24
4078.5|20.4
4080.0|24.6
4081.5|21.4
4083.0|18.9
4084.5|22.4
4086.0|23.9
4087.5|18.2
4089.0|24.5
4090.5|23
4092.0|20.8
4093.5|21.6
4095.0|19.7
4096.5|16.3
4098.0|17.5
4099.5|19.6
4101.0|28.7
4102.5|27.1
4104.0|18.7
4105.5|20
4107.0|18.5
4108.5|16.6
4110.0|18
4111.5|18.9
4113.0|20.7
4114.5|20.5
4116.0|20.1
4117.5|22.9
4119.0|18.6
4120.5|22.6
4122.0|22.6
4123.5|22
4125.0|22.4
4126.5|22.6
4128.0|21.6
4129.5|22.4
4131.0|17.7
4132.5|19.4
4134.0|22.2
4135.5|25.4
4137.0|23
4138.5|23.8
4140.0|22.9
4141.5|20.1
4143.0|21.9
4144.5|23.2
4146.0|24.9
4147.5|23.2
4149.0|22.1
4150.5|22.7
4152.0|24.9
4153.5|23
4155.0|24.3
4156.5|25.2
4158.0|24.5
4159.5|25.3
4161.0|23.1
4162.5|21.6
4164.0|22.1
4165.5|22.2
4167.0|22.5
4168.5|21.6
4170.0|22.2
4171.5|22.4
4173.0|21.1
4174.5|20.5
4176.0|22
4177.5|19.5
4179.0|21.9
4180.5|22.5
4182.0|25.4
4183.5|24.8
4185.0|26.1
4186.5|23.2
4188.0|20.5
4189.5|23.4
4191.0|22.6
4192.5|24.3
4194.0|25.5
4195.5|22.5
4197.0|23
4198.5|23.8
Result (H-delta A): 3.4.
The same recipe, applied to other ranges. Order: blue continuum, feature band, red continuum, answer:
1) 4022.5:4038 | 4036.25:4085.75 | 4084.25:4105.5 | -0.2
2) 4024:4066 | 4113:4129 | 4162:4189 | 0.8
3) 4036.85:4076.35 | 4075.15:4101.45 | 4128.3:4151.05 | 1.4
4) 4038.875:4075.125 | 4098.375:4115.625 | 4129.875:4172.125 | 1.6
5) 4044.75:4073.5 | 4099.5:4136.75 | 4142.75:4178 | 2.3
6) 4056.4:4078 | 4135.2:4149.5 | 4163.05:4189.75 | -0.4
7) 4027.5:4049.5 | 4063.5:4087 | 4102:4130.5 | 0.3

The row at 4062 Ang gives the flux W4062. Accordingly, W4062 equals 24.6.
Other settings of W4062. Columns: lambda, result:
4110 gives 18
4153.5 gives 23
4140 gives 22.9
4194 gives 25.5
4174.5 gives 20.5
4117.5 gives 22.9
